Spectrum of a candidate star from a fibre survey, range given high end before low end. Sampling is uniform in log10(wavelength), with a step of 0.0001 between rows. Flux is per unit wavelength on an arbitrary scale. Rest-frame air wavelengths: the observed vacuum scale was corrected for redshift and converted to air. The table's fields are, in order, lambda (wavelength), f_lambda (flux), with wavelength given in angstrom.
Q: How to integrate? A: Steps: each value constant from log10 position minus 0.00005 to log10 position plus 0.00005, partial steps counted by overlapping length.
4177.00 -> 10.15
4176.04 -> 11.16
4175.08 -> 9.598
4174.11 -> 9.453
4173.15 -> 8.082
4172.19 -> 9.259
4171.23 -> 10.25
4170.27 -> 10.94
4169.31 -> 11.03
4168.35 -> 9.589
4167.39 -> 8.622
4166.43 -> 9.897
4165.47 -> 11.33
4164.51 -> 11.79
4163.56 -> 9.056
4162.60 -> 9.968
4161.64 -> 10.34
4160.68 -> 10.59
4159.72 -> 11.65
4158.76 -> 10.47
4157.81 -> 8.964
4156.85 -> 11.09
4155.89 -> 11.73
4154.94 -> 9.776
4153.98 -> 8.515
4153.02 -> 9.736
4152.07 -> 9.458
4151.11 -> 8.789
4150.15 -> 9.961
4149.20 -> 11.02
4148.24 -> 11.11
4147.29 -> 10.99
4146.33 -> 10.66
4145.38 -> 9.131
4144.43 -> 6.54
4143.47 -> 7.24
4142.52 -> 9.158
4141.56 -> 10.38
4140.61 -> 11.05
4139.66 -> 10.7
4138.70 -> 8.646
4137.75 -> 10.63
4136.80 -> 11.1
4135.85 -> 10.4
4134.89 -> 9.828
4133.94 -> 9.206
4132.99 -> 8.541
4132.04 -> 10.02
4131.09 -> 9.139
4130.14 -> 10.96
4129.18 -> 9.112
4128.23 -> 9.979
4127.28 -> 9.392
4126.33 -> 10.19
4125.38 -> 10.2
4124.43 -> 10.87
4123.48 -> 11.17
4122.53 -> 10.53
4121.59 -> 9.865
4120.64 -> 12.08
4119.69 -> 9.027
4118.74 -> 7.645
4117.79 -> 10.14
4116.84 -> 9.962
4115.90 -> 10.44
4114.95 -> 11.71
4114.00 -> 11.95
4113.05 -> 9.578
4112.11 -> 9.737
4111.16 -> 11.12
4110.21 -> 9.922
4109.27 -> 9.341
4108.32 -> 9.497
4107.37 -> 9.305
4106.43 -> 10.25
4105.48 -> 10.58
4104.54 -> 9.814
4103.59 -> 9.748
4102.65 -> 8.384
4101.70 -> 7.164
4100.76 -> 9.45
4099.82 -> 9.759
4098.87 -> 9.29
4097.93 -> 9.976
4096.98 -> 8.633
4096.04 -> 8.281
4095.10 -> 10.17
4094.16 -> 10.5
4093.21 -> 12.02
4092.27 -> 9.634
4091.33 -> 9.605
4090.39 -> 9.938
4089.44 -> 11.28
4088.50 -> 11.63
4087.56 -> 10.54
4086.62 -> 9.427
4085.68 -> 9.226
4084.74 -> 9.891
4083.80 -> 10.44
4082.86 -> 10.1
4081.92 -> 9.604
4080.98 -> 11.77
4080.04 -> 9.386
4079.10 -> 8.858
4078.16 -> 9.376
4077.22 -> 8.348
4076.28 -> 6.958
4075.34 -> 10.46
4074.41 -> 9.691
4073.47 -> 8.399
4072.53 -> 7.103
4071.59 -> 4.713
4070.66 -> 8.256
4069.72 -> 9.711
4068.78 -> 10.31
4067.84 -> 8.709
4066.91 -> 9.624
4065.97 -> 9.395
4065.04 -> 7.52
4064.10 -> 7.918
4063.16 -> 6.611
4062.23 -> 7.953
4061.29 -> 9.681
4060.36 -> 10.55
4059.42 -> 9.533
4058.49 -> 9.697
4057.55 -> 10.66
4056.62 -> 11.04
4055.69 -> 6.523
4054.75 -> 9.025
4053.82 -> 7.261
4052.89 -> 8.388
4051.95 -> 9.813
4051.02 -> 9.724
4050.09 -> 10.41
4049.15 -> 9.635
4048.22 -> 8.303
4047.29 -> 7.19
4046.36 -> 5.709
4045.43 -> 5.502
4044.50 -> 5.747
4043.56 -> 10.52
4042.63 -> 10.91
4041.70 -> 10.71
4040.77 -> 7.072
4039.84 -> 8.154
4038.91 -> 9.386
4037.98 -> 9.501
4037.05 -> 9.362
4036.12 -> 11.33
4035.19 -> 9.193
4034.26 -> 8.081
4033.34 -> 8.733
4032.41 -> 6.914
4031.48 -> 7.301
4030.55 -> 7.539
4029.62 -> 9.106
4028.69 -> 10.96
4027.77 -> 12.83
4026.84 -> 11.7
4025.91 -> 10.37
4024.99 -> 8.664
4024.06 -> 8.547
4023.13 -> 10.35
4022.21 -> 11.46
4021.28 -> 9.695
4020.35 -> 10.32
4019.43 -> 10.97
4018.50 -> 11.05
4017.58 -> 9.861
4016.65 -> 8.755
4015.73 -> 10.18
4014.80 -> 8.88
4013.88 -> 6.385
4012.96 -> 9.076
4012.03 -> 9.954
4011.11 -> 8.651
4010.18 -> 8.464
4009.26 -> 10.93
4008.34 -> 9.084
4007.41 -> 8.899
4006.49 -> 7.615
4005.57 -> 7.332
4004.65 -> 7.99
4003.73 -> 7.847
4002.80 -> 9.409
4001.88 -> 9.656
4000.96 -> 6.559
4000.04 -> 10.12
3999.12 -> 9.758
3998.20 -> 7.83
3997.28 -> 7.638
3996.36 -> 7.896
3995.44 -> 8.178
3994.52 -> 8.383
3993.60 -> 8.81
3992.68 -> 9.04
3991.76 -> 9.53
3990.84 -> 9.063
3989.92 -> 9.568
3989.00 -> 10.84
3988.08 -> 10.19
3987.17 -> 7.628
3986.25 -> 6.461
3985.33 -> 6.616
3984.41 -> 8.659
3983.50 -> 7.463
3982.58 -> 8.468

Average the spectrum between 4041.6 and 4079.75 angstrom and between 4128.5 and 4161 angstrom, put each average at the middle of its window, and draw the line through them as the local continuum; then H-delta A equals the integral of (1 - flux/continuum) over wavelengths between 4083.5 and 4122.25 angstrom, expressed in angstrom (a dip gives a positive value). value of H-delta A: -2.7 angstrom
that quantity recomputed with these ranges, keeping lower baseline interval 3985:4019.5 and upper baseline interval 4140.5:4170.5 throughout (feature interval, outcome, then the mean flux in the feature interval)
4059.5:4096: 0.2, 9.34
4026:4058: 0.5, 8.96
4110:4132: -1.1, 10.2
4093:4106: 0.1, 9.5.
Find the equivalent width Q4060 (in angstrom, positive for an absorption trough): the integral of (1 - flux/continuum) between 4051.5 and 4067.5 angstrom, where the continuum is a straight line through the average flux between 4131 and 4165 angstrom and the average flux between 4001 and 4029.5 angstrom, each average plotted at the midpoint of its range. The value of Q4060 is 1.2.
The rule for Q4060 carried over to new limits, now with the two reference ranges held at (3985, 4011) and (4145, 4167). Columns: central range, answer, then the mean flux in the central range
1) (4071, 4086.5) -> 0.7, 9.03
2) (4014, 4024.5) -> -1.2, 9.89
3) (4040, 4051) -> 0.9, 8.39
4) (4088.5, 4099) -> -0.5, 10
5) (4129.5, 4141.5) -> 0.0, 10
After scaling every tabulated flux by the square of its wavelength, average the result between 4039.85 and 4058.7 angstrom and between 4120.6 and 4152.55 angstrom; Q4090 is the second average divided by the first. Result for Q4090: 1.19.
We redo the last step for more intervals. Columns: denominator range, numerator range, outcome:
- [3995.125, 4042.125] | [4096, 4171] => 1.15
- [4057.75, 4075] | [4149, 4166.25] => 1.23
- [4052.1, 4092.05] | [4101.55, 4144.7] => 1.10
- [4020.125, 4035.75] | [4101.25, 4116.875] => 1.09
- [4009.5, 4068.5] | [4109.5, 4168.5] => 1.16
